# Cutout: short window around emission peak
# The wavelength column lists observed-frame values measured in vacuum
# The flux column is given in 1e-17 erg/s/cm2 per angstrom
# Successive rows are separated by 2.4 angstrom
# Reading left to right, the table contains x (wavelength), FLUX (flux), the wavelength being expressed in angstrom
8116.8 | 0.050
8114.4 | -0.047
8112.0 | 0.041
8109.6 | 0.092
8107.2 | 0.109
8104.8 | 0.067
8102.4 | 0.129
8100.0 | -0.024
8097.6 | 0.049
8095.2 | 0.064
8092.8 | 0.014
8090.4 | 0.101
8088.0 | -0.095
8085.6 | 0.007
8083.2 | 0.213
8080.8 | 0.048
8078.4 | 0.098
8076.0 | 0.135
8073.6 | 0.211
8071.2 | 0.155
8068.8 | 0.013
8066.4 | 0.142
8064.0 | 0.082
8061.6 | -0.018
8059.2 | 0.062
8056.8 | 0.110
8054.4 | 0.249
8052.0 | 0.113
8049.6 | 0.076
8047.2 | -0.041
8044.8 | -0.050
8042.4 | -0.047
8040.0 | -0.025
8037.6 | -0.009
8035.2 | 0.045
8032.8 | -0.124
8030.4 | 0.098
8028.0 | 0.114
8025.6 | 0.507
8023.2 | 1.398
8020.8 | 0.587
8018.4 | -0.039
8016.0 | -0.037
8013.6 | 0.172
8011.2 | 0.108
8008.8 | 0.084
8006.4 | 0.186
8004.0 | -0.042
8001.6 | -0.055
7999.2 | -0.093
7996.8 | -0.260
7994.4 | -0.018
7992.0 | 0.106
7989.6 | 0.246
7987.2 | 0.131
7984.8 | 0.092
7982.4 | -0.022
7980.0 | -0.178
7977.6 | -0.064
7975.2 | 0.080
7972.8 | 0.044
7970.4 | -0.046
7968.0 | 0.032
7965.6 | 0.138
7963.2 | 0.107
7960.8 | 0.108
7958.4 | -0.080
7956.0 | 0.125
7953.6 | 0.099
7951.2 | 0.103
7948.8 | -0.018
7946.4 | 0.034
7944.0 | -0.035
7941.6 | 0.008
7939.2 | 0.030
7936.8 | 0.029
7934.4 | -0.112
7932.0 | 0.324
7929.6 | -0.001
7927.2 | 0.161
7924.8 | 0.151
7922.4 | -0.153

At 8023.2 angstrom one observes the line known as H-beta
